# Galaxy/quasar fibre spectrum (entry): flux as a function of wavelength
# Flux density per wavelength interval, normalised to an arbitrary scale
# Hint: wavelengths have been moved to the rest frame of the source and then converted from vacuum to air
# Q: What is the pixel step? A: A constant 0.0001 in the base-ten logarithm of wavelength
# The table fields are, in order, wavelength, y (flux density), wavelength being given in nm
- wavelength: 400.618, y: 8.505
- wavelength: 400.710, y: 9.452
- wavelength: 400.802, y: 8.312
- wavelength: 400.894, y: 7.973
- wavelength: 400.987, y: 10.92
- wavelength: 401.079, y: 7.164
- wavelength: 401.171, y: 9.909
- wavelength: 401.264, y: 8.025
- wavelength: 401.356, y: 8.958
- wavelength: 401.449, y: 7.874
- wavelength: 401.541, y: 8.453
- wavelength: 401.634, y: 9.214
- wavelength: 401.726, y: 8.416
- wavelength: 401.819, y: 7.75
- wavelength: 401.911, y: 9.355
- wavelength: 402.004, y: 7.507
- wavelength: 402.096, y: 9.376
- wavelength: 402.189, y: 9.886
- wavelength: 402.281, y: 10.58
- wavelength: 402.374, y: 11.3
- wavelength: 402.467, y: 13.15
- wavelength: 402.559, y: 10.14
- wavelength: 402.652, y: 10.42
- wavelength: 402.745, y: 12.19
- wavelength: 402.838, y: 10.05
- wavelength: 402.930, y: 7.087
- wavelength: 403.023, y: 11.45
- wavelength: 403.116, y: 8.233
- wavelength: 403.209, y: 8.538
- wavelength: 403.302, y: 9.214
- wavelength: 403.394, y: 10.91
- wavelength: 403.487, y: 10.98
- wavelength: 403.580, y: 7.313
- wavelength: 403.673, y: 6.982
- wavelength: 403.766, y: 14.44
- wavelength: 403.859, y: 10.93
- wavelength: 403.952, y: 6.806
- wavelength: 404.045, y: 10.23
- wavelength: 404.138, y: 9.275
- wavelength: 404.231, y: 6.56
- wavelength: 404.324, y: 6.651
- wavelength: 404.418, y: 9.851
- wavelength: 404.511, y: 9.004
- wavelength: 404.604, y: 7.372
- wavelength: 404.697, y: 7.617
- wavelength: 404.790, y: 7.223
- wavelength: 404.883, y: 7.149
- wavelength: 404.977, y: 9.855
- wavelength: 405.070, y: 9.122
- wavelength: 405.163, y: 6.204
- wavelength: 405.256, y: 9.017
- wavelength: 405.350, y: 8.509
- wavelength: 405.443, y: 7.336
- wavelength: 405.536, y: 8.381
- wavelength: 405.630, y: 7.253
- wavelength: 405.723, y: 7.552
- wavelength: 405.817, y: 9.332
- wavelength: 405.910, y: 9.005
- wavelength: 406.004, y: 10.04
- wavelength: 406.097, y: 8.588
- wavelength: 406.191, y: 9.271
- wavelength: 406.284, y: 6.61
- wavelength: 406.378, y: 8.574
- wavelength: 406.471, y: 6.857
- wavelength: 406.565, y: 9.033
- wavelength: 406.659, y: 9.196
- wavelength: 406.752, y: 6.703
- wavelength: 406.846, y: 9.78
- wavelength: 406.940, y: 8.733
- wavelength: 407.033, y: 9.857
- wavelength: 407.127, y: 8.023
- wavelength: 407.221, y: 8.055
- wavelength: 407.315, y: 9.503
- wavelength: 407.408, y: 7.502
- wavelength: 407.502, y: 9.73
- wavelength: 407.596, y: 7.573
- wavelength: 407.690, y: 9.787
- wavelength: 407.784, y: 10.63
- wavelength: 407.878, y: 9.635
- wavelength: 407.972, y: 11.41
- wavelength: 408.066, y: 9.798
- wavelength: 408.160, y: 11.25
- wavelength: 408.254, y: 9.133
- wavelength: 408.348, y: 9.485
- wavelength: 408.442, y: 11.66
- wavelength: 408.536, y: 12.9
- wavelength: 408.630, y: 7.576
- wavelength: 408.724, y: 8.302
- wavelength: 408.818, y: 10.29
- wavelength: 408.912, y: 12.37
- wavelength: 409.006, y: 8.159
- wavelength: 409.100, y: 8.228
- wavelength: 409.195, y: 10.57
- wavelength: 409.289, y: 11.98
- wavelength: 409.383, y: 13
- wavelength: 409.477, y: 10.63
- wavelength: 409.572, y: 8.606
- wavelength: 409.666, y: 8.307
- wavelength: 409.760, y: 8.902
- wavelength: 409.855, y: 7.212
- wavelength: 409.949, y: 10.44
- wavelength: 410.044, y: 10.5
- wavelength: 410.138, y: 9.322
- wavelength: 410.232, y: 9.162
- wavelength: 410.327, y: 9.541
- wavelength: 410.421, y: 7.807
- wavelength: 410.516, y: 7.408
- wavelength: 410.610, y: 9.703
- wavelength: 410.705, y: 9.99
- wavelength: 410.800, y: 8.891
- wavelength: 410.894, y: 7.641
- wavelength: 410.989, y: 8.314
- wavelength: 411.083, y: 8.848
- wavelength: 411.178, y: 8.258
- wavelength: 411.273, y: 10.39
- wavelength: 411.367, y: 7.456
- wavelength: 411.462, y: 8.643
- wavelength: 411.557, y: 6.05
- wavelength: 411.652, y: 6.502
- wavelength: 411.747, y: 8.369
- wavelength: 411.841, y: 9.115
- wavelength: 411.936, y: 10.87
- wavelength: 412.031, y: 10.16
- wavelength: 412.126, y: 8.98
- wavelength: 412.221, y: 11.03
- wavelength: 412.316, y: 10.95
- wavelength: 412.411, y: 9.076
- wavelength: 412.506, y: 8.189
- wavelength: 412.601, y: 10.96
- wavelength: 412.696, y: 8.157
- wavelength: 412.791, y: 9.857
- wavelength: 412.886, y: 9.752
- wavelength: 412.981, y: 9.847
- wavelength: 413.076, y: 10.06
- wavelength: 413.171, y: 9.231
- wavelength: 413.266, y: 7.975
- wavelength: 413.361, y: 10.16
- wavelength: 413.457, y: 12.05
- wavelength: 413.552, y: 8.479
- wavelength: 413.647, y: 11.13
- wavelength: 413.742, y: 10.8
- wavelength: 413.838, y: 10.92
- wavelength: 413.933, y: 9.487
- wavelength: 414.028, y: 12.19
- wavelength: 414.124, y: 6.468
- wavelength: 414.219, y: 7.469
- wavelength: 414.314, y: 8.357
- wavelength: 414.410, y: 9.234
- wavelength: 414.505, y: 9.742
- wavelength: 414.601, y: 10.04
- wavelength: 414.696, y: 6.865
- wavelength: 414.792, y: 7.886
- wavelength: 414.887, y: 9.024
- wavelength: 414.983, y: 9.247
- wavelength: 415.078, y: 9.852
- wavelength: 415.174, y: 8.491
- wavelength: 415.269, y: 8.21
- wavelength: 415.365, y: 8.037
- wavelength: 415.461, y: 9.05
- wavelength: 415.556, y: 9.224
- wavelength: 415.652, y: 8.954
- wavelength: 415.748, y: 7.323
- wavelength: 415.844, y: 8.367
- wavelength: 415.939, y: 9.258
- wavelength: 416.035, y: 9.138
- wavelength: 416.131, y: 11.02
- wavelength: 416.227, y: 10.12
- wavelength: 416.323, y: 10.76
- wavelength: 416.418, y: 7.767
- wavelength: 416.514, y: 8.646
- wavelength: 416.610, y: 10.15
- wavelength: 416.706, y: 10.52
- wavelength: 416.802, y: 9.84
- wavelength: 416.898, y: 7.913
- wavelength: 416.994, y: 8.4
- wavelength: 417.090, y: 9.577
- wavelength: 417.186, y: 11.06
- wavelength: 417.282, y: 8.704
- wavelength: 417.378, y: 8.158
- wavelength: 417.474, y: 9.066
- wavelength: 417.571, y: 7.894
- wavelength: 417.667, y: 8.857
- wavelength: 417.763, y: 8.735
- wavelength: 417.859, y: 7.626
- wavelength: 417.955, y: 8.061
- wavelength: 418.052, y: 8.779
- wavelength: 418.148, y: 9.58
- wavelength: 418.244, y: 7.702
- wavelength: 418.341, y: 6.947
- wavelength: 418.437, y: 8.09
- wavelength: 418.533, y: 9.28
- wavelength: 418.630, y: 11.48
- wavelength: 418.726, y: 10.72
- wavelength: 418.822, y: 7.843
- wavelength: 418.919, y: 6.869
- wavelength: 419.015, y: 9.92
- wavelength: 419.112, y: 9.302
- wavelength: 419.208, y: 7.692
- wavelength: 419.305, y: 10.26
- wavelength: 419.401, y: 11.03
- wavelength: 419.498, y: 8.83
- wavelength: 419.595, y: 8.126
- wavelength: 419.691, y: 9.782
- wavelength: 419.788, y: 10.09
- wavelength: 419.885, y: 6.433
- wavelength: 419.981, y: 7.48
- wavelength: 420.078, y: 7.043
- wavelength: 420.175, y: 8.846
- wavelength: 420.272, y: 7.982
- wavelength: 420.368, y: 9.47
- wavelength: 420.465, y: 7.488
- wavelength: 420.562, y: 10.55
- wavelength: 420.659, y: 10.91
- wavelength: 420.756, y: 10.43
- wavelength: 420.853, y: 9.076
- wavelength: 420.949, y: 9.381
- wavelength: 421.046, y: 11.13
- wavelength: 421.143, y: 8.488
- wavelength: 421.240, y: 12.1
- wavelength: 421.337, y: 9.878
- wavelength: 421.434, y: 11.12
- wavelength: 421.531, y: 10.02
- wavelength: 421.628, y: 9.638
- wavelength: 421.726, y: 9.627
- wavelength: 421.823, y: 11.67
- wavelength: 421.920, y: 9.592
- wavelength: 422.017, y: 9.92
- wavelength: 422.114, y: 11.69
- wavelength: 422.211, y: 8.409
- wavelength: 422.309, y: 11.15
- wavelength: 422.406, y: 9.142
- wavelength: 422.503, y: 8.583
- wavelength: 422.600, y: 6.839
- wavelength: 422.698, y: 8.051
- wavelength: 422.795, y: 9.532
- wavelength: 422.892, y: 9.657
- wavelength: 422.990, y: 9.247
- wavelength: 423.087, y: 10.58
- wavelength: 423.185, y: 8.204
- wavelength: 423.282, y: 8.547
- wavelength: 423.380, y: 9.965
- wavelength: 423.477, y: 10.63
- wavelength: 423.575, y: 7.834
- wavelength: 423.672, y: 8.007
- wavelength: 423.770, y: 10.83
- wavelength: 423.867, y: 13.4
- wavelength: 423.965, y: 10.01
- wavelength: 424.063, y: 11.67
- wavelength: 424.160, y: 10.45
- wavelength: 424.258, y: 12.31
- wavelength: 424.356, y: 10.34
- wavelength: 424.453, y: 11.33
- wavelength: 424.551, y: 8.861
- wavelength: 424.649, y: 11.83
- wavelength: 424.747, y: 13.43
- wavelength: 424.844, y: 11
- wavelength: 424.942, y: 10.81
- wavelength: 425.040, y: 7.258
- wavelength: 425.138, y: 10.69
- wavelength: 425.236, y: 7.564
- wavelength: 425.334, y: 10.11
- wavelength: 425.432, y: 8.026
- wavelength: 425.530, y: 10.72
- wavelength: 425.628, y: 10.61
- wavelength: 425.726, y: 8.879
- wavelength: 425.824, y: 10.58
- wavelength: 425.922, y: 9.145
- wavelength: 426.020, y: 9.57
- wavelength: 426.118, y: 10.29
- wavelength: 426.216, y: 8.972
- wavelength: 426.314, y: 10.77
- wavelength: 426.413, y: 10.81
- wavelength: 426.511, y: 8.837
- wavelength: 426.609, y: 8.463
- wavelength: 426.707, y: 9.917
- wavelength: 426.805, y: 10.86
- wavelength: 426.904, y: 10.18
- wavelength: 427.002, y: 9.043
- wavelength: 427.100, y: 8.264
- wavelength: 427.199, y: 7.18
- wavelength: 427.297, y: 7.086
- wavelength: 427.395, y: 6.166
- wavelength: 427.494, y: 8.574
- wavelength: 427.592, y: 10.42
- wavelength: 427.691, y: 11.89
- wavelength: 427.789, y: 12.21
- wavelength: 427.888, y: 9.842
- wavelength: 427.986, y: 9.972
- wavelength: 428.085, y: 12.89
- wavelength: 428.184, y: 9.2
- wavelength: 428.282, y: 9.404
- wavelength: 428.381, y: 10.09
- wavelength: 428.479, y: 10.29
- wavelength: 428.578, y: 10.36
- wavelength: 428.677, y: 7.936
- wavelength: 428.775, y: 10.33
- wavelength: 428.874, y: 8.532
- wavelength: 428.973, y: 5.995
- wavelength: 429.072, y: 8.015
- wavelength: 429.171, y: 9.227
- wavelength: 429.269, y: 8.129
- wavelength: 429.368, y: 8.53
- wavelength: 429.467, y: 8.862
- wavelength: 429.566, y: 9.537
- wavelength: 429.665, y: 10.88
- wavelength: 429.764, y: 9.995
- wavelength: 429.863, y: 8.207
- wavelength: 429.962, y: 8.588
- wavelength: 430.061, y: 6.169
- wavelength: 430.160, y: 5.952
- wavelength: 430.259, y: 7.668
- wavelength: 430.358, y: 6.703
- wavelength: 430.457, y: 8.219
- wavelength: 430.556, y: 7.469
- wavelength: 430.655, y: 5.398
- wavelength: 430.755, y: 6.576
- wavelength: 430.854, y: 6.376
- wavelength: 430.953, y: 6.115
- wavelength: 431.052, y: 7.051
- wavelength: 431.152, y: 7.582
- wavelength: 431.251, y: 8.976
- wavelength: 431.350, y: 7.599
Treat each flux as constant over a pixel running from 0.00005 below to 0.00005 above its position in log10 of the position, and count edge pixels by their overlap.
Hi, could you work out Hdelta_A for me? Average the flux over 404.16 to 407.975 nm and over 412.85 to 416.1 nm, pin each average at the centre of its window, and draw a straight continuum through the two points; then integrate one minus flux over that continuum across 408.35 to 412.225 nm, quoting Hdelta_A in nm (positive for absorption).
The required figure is -0.21 nm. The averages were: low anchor 8.46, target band 9.3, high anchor 9.19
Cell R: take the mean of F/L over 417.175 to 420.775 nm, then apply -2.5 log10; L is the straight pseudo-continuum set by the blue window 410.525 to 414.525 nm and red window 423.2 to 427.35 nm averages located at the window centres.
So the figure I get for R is 0.09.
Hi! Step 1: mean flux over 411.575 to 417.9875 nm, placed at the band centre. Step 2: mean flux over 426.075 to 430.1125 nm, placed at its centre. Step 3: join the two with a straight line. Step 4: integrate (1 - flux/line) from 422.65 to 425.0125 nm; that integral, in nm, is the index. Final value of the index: -0.25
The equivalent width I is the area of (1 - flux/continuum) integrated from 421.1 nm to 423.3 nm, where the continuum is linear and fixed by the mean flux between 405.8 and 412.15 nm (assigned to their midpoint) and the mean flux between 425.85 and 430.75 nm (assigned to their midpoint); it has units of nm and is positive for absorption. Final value -0.148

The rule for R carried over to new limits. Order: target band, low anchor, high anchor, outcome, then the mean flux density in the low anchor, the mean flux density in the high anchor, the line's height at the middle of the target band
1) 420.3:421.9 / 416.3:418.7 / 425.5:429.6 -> -0.10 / 8.94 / 9.44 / 9.12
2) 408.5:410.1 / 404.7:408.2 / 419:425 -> -0.11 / 8.69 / 9.77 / 8.88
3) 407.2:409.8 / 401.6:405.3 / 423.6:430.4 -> -0.07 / 9.18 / 9.54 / 9.26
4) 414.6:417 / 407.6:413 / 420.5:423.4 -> 0.07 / 9.45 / 9.76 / 9.6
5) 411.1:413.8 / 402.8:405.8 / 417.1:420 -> -0.07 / 8.66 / 8.84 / 8.76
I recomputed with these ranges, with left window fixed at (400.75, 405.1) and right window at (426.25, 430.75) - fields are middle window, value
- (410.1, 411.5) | 0.05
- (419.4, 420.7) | 0.03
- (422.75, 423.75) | -0.03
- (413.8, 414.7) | -0.01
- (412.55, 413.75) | -0.10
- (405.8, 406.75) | 0.06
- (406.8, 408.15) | -0.03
